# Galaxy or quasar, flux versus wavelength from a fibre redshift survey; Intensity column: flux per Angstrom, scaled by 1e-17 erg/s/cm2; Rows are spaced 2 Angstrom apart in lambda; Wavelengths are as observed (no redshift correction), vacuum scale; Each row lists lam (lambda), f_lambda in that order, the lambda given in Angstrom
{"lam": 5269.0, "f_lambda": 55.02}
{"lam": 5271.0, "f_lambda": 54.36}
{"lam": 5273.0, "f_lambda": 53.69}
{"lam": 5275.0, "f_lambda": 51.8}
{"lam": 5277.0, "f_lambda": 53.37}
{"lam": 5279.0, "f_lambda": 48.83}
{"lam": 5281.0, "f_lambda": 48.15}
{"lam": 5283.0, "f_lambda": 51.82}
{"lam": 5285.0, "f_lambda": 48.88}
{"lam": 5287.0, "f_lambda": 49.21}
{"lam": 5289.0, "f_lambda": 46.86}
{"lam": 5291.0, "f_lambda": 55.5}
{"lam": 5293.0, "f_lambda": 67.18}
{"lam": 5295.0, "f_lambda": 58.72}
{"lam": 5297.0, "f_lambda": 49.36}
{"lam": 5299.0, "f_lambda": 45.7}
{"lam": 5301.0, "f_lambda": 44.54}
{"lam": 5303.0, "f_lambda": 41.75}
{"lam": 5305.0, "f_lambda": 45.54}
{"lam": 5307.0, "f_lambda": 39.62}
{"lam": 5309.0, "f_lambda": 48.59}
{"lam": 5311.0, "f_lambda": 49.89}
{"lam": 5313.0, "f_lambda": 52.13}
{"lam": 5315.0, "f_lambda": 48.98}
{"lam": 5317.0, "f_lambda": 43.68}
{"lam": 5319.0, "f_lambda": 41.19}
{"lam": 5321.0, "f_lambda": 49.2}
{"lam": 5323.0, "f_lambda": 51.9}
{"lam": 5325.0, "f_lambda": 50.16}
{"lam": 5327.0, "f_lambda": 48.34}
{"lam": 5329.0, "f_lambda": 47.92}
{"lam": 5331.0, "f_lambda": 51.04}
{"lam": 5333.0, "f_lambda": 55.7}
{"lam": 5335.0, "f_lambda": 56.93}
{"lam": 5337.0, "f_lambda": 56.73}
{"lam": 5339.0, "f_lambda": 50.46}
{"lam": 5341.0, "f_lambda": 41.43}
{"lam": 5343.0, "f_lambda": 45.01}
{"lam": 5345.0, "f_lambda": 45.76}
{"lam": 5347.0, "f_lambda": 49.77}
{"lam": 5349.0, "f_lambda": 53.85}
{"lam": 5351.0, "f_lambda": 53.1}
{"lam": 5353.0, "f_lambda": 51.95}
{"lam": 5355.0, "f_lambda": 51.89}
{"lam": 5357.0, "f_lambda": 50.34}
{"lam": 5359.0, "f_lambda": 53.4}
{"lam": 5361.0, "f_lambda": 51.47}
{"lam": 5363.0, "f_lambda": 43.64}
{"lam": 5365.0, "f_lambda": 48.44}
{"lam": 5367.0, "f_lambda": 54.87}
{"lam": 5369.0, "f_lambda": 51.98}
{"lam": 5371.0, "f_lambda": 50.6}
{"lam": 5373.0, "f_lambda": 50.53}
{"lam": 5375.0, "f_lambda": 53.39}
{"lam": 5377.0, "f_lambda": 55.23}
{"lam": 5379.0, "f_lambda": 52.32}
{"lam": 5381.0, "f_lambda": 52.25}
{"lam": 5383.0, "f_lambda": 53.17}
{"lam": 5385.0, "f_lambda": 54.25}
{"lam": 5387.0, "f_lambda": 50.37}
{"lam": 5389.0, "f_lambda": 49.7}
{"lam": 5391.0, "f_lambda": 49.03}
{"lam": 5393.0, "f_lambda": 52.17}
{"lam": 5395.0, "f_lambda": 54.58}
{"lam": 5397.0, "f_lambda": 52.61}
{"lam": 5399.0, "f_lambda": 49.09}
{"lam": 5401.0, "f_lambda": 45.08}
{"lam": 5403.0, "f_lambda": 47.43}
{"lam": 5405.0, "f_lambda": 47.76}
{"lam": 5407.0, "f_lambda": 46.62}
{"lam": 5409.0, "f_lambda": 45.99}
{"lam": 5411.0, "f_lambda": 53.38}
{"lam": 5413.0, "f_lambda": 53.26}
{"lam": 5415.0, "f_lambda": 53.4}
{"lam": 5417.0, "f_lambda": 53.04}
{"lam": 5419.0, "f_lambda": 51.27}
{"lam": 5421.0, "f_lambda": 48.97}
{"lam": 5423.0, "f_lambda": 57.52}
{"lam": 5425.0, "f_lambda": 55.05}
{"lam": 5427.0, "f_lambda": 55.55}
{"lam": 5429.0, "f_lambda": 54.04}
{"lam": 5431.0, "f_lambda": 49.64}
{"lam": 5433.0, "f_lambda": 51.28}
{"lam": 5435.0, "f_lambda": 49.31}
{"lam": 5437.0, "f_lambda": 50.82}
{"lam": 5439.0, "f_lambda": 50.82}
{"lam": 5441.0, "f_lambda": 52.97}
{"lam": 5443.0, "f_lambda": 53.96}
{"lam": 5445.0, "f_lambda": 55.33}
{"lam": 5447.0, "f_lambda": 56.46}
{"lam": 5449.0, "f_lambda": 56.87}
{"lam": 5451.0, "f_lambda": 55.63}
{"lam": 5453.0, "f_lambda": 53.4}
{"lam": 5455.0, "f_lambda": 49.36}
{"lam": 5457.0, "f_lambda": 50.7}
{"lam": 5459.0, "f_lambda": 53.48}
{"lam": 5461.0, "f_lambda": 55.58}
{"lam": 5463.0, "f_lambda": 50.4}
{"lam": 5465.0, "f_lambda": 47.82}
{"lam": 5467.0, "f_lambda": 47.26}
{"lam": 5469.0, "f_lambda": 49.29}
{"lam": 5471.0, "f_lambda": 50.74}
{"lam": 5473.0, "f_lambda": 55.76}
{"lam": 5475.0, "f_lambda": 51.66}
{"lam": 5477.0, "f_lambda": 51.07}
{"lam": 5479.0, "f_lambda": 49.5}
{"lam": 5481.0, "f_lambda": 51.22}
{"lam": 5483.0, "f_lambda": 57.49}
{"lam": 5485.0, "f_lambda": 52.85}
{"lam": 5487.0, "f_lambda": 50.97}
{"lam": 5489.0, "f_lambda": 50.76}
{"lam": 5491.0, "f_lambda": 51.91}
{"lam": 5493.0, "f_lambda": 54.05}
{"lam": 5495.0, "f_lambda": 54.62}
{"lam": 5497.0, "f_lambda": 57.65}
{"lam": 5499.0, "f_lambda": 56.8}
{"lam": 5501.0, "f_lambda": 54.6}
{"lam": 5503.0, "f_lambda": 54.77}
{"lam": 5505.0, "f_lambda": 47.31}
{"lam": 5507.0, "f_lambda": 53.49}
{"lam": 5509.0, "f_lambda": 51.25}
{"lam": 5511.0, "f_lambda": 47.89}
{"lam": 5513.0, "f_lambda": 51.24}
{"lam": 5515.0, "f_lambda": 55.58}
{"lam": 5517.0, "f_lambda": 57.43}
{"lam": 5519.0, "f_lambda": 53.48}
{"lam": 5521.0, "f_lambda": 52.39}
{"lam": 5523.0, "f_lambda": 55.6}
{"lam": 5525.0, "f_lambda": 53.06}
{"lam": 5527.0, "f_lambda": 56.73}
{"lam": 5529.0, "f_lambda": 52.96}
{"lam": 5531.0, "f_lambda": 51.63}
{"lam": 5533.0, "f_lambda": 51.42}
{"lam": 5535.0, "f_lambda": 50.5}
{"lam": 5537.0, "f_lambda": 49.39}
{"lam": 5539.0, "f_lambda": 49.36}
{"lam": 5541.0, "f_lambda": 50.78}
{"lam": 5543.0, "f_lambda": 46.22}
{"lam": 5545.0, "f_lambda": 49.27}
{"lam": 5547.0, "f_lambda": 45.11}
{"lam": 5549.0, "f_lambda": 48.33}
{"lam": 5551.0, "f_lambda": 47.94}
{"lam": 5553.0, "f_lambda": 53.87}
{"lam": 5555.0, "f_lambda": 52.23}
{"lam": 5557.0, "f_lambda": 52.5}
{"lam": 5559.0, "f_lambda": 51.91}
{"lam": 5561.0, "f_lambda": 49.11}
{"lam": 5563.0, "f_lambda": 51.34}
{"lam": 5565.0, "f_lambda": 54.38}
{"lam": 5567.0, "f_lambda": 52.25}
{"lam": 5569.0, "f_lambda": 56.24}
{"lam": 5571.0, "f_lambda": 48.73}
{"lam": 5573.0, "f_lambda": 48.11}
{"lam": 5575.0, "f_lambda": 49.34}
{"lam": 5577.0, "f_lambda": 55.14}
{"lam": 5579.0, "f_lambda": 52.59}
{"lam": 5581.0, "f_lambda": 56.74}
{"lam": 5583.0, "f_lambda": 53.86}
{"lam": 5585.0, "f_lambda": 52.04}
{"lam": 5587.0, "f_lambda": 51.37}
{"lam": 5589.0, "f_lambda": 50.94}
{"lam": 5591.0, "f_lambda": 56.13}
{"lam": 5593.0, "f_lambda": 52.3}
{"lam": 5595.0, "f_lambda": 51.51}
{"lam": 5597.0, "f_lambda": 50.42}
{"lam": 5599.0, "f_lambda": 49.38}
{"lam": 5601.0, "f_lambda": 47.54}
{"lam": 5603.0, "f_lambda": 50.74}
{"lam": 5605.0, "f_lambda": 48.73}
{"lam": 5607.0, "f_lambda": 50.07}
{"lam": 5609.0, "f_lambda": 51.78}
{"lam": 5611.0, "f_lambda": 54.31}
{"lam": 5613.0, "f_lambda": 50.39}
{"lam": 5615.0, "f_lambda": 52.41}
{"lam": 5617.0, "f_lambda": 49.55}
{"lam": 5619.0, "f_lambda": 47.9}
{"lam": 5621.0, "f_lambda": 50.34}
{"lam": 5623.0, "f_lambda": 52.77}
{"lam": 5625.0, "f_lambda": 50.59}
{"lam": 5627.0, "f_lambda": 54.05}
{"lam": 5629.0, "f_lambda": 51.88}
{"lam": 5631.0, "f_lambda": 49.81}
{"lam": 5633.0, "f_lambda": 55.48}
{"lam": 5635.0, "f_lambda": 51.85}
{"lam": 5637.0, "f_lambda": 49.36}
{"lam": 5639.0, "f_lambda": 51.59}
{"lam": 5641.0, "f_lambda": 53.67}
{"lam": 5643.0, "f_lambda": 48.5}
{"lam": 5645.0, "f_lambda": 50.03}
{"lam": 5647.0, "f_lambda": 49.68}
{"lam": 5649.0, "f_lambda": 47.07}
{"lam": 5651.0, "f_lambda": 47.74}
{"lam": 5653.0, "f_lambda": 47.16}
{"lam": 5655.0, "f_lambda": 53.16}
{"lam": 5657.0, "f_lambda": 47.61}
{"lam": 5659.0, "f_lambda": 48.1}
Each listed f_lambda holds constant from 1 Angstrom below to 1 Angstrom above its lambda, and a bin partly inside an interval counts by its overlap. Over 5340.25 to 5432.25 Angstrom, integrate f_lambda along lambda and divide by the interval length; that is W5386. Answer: 51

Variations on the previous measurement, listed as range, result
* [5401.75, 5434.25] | 51.4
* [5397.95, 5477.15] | 51.7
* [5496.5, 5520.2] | 53.4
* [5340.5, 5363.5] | 49.6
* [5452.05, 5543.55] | 52.2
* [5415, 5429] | 53.6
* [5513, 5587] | 51.9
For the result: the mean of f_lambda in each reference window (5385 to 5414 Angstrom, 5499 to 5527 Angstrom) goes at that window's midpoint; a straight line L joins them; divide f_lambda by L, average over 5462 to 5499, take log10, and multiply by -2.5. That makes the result 0.00 mag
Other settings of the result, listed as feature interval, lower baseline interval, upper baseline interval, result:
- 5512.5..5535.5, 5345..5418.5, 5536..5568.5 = -0.07 mag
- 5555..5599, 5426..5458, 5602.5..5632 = -0.02 mag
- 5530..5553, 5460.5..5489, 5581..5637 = 0.05 mag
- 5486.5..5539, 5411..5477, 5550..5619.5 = -0.02 mag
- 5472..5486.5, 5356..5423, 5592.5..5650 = -0.04 mag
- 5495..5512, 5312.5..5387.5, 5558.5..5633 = -0.04 mag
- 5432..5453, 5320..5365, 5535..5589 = -0.06 mag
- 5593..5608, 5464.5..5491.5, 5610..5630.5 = 0.03 mag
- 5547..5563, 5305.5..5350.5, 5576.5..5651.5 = 0.01 mag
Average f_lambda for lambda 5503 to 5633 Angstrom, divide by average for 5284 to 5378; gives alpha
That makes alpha 1.0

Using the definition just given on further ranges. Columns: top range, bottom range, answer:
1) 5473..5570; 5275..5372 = 1.04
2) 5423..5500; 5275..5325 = 1.07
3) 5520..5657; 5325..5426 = 1.00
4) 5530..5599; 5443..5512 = 0.97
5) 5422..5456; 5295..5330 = 1.13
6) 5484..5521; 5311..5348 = 1.08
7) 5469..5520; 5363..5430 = 1.03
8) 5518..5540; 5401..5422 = 1.05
